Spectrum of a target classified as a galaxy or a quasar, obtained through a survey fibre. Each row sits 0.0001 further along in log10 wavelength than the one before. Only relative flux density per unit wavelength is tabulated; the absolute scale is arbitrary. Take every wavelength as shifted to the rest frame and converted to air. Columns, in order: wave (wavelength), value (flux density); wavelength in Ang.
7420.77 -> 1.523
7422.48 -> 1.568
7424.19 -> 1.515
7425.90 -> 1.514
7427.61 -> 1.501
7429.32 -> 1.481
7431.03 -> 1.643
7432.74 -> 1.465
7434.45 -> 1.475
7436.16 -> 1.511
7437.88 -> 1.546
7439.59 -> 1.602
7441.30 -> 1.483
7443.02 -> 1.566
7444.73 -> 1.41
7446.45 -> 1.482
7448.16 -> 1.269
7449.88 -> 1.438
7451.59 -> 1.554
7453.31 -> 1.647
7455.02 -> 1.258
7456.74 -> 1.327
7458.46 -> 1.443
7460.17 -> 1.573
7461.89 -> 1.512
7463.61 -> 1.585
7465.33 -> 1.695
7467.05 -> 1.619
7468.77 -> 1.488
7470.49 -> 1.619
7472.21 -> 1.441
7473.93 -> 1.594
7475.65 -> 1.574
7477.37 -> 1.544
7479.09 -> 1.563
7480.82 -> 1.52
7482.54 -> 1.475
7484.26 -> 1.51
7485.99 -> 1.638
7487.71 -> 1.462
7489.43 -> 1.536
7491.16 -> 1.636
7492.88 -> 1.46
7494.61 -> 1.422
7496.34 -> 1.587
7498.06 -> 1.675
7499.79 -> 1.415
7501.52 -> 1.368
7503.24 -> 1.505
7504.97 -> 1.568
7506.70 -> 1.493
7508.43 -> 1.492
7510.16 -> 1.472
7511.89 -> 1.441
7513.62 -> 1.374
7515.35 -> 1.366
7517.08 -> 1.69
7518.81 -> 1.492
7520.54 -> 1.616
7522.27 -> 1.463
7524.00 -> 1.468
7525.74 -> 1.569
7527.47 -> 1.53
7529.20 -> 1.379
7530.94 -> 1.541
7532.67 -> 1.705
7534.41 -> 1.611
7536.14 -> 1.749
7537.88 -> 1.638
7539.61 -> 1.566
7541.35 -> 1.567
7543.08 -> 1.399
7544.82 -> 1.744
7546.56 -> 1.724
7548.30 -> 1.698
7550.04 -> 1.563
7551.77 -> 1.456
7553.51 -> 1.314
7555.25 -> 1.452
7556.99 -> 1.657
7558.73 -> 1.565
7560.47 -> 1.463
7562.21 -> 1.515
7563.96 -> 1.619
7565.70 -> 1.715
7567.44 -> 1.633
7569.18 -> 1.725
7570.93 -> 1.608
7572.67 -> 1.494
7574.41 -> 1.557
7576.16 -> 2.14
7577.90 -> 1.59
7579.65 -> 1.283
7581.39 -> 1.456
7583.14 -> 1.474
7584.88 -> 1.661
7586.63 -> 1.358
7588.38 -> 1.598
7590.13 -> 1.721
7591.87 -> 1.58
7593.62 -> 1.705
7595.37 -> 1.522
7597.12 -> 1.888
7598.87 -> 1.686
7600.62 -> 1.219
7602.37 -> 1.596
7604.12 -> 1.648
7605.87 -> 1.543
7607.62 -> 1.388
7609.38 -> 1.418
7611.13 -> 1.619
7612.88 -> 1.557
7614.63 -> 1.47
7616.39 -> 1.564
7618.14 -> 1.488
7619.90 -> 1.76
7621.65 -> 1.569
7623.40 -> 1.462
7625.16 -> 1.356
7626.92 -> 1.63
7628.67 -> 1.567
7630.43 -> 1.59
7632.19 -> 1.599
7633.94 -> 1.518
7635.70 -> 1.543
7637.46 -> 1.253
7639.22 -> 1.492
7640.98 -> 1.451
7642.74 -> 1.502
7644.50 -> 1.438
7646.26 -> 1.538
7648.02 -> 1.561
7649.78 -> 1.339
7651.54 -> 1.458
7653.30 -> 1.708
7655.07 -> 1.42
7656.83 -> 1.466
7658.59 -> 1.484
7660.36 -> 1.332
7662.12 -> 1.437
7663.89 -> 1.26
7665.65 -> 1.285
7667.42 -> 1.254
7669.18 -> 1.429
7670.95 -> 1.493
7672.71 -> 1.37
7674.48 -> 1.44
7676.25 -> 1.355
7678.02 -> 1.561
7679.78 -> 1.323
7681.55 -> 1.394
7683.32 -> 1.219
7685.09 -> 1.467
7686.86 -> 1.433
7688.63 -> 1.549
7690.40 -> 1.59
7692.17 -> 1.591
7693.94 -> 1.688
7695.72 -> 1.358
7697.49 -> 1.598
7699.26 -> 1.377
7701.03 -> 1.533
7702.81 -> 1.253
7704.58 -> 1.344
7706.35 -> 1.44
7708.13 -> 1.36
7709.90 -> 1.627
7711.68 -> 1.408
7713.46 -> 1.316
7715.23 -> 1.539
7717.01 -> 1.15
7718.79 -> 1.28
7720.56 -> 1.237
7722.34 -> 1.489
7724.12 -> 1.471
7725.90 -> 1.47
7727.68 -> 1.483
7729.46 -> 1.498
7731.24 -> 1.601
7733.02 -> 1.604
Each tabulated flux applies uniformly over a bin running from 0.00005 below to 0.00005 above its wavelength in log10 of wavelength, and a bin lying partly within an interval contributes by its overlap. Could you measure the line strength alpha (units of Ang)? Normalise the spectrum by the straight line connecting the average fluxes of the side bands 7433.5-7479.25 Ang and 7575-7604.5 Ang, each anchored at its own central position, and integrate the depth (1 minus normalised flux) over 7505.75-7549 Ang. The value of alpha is 0.1 Ang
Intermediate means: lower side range 1.51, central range 1.55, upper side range 1.59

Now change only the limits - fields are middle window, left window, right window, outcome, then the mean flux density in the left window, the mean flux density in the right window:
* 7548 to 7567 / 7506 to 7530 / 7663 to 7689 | -1.05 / 1.49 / 1.39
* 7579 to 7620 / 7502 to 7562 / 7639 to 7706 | -1.54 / 1.54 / 1.44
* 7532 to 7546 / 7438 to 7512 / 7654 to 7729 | -1.31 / 1.51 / 1.42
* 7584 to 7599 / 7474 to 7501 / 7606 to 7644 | -1.13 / 1.53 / 1.51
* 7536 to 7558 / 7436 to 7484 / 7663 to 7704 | -1.41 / 1.51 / 1.43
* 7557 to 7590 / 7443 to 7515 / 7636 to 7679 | -2.70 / 1.5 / 1.43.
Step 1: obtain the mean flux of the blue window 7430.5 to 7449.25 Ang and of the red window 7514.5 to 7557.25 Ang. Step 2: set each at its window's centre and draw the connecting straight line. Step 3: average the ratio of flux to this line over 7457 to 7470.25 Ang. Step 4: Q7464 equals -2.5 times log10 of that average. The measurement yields -0.03 mag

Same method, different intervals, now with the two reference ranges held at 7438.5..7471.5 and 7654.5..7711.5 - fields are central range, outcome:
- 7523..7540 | -0.07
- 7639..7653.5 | -0.04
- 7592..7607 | -0.10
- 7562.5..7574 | -0.11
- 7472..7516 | -0.01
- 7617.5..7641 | -0.06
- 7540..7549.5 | -0.10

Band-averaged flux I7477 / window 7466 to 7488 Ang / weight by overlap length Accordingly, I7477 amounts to 1.55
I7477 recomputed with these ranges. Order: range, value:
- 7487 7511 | 1.51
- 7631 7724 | 1.43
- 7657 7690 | 1.4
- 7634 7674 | 1.43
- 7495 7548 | 1.54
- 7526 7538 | 1.59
